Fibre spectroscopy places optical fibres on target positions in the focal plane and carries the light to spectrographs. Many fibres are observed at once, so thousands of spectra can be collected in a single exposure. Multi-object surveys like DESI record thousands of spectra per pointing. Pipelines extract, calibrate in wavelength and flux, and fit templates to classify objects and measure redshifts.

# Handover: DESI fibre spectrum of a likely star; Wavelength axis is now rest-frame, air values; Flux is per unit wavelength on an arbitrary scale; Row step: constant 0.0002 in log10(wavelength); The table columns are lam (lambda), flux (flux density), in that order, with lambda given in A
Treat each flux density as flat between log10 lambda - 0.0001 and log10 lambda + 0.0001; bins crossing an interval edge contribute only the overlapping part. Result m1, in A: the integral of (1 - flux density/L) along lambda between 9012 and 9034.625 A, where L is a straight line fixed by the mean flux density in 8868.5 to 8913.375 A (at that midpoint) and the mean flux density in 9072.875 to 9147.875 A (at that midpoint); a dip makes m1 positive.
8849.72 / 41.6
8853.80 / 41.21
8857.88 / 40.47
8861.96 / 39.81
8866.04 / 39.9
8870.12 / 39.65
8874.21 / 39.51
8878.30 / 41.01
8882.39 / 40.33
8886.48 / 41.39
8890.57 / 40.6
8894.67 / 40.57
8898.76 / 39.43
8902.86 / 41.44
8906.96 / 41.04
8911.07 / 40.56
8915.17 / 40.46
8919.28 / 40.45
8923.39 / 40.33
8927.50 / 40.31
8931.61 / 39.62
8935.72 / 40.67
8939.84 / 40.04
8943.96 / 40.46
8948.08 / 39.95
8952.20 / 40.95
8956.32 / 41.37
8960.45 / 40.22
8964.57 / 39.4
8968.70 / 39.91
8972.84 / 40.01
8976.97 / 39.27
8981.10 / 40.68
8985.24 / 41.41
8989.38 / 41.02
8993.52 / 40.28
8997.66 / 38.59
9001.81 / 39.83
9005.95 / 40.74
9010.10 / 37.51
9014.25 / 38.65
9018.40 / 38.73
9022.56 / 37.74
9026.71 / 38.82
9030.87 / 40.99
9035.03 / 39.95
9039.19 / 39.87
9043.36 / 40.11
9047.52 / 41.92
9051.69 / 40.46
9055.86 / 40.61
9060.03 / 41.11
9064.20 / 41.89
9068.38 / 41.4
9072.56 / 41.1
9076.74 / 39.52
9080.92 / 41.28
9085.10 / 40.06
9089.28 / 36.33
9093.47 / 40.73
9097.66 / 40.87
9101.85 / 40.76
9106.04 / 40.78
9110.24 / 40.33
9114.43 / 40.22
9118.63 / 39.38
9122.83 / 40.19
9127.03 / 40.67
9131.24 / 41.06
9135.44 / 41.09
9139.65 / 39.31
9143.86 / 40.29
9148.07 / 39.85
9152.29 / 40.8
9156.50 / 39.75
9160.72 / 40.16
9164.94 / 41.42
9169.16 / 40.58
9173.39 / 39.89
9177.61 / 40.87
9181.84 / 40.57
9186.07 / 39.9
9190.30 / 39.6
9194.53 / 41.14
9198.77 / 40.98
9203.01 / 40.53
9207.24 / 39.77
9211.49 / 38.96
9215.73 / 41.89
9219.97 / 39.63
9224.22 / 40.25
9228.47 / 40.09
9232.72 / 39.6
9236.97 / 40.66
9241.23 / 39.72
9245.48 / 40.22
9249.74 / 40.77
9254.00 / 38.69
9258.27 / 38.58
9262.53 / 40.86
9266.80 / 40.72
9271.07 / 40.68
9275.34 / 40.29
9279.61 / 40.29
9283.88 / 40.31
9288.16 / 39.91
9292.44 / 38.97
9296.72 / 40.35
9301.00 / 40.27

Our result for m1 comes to 0.7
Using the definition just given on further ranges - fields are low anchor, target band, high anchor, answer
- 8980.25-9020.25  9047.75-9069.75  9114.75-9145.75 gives -0.65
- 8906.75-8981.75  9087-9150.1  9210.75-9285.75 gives 0.12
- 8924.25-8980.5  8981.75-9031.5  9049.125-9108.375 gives 1.00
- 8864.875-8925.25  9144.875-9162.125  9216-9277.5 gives 0.02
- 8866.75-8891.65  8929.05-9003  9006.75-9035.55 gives -1.33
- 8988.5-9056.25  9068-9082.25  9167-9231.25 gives -0.30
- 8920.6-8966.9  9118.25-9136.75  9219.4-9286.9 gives -0.17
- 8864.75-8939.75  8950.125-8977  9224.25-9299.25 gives 0.07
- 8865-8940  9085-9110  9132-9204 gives 0.29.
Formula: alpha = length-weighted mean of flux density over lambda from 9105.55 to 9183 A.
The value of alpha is 40.4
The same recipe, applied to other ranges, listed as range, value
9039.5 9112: 40.5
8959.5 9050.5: 39.8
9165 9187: 40.5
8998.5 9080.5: 40.1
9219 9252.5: 40.1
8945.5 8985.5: 40.3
